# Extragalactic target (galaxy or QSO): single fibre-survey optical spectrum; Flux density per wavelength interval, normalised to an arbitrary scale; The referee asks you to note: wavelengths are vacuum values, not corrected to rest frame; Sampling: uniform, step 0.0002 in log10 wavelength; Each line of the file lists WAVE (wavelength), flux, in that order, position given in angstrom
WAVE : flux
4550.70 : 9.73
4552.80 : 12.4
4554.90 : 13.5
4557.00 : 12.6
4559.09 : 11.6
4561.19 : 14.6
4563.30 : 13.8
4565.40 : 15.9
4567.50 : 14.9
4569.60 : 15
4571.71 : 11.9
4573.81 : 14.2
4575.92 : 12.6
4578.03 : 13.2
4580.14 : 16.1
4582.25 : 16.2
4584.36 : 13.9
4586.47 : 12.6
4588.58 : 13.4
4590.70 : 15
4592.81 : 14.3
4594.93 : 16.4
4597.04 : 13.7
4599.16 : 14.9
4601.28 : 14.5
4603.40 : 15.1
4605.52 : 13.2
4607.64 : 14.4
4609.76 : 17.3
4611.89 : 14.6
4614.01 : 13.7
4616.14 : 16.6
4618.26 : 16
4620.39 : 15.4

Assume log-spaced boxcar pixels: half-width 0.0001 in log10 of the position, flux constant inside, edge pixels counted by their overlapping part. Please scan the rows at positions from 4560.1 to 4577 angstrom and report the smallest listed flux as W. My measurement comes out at 11.9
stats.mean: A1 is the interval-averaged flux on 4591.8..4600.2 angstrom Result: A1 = 14.8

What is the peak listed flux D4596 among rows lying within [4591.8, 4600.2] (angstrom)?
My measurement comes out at 16.4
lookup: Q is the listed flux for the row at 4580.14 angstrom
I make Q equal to 16.1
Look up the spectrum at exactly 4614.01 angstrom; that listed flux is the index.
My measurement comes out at 13.7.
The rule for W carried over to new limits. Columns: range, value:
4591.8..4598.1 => 13.7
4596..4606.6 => 13.2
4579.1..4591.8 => 12.6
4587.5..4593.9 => 13.4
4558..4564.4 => 11.6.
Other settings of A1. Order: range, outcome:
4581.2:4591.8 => 14.2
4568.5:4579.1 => 13.4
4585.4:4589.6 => 13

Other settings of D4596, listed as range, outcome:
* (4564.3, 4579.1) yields 15.9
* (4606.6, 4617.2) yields 17.3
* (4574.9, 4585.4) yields 16.2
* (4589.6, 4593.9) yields 15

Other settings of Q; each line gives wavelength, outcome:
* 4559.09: 11.6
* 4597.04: 13.7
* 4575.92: 12.6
